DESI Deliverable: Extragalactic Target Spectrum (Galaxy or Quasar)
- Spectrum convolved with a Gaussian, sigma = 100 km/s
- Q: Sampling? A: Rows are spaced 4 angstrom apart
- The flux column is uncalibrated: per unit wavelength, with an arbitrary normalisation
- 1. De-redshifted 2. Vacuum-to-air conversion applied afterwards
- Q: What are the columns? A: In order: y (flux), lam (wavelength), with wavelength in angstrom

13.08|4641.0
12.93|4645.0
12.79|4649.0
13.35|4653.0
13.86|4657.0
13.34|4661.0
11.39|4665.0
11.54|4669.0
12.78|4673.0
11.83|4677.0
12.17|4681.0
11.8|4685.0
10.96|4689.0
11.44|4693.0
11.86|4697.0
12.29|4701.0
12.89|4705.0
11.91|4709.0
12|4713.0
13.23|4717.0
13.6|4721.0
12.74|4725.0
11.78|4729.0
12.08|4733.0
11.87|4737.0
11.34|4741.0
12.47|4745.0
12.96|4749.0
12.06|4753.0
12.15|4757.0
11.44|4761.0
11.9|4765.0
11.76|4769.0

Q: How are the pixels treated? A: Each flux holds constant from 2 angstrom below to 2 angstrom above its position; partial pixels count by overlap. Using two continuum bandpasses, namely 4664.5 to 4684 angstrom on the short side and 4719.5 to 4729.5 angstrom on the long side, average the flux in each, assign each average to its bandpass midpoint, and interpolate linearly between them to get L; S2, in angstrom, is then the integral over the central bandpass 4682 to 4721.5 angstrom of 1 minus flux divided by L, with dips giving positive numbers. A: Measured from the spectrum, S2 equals 0.9 angstrom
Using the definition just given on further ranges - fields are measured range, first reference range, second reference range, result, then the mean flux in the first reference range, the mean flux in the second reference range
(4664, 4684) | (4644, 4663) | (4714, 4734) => 1.73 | 13.3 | 12.7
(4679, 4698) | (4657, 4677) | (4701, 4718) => 1.19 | 12.4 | 12.4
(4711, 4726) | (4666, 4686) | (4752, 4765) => -1.22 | 12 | 11.9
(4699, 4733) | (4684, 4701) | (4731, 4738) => -2.05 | 11.6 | 12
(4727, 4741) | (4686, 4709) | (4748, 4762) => 0.26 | 11.9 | 12.1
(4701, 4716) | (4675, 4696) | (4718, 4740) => -0.36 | 11.7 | 12.4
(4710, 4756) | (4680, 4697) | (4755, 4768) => -2.46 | 11.6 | 11.8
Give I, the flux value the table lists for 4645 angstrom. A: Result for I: 12.93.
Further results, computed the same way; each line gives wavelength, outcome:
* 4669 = 11.54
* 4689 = 10.96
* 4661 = 13.34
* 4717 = 13.23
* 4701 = 12.29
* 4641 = 13.08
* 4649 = 12.79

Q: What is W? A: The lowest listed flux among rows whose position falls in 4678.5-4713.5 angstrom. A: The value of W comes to 10.96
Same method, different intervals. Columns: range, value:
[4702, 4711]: 11.91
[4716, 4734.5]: 11.78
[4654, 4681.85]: 11.39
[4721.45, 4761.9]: 11.34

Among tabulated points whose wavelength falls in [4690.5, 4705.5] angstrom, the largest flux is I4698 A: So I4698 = 12.89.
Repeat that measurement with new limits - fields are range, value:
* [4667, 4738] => 13.6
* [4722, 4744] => 12.74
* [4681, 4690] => 12.17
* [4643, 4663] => 13.86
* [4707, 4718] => 13.23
